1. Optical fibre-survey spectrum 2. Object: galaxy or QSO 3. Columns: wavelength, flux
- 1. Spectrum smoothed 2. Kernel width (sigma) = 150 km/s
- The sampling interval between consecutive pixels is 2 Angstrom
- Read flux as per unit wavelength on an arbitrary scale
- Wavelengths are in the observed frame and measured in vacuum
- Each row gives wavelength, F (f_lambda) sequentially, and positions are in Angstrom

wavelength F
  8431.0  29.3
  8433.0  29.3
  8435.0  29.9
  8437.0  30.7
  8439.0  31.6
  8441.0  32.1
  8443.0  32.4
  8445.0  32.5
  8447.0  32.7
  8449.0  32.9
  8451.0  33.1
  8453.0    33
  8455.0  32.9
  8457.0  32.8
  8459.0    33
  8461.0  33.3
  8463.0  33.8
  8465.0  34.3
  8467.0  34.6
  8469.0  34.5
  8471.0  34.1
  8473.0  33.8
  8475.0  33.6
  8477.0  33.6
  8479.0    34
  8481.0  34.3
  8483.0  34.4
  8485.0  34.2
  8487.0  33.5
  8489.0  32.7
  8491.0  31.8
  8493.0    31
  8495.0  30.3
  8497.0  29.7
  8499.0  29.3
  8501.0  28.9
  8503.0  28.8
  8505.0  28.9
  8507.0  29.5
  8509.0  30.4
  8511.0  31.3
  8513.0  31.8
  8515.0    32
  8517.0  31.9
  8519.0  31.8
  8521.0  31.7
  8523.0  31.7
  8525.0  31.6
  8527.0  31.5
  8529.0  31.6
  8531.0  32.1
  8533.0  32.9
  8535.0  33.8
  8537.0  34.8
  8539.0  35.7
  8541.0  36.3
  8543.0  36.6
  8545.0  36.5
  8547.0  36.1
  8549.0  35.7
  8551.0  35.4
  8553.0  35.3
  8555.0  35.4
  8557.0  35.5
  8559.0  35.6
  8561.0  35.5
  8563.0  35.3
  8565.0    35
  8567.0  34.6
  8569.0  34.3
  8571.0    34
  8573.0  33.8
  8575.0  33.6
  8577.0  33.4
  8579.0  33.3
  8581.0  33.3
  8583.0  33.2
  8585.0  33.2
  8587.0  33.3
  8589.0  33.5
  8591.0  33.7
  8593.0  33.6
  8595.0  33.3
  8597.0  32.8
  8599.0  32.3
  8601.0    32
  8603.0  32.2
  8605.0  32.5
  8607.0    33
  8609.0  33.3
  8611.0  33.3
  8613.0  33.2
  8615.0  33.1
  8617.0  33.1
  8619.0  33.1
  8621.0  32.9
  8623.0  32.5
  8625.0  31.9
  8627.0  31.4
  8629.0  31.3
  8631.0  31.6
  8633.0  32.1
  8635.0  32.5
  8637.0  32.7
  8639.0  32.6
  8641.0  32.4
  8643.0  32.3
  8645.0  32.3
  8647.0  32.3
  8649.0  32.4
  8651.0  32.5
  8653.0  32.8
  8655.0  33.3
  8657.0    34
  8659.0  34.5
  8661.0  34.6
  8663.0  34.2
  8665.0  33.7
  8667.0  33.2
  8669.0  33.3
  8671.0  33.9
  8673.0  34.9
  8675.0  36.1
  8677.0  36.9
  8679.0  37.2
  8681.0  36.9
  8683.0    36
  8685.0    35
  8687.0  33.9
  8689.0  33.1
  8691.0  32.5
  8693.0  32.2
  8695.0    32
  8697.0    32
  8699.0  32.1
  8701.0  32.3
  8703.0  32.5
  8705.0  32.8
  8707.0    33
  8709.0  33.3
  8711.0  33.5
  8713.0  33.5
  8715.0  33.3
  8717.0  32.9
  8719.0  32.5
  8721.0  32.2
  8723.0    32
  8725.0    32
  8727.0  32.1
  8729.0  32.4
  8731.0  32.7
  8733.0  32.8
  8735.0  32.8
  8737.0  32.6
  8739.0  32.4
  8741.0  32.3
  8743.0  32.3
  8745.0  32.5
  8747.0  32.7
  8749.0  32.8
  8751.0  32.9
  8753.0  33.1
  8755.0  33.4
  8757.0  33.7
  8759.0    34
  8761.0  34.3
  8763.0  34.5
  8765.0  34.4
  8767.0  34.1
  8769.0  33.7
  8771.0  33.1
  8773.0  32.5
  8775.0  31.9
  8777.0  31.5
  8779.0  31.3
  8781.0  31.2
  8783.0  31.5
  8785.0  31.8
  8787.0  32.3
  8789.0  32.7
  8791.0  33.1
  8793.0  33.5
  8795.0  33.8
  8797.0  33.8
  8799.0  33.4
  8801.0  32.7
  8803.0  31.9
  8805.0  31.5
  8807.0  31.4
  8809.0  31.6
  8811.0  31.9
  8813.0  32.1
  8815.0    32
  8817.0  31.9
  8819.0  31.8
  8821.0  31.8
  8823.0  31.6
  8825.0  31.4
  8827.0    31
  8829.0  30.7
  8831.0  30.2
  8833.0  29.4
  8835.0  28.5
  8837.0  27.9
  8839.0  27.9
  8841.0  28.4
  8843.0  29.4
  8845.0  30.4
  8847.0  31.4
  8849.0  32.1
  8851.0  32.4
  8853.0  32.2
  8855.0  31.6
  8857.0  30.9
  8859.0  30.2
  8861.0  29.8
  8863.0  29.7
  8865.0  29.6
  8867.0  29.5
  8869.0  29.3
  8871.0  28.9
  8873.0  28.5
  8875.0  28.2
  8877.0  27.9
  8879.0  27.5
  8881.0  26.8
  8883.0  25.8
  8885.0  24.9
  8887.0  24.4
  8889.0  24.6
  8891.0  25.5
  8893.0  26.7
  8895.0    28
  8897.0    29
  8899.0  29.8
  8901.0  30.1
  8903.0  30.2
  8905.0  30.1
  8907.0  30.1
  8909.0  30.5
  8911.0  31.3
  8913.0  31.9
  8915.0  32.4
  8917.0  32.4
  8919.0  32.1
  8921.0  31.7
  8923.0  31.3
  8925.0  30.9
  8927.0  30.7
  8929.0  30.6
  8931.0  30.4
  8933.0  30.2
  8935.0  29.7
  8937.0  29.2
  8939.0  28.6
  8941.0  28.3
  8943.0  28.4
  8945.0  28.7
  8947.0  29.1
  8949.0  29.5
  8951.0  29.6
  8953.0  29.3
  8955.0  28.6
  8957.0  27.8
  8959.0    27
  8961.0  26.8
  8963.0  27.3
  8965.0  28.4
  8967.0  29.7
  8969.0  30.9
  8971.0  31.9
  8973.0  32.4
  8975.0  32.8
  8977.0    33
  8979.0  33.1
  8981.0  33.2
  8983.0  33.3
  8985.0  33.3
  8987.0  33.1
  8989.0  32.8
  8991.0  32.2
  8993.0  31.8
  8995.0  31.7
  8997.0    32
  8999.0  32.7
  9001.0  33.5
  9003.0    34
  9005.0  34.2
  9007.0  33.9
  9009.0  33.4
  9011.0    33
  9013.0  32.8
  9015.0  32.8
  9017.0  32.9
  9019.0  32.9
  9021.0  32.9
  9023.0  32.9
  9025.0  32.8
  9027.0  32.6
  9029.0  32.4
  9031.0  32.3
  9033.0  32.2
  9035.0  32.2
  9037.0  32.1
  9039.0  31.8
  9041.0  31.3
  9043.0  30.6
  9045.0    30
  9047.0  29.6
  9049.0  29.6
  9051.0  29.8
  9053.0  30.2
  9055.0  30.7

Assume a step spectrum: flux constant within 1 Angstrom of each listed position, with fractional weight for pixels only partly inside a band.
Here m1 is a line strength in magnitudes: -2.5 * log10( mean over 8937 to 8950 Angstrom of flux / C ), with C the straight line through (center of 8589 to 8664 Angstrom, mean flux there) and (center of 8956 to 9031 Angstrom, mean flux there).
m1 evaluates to 0.12 mag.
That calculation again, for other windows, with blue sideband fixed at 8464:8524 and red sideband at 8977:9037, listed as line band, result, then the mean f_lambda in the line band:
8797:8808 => 0.007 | 32.3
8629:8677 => -0.031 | 33.3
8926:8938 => 0.090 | 30.1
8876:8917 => 0.150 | 28.5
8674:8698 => -0.069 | 34.5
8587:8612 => -0.024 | 33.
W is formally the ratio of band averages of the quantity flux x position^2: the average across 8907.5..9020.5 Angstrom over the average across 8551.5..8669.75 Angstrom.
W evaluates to 1.0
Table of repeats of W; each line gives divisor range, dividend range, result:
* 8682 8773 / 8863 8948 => 0.92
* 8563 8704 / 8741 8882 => 0.98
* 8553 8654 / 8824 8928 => 0.95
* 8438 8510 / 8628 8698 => 1.08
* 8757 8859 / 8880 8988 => 0.96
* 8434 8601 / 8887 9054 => 1.04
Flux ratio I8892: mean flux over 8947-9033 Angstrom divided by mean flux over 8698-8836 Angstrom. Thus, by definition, 1.0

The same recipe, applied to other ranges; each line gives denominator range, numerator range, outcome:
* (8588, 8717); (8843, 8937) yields 0.89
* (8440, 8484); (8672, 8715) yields 1.01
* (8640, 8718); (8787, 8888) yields 0.91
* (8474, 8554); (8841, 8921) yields 0.90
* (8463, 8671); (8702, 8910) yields 0.94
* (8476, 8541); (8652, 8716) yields 1.06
